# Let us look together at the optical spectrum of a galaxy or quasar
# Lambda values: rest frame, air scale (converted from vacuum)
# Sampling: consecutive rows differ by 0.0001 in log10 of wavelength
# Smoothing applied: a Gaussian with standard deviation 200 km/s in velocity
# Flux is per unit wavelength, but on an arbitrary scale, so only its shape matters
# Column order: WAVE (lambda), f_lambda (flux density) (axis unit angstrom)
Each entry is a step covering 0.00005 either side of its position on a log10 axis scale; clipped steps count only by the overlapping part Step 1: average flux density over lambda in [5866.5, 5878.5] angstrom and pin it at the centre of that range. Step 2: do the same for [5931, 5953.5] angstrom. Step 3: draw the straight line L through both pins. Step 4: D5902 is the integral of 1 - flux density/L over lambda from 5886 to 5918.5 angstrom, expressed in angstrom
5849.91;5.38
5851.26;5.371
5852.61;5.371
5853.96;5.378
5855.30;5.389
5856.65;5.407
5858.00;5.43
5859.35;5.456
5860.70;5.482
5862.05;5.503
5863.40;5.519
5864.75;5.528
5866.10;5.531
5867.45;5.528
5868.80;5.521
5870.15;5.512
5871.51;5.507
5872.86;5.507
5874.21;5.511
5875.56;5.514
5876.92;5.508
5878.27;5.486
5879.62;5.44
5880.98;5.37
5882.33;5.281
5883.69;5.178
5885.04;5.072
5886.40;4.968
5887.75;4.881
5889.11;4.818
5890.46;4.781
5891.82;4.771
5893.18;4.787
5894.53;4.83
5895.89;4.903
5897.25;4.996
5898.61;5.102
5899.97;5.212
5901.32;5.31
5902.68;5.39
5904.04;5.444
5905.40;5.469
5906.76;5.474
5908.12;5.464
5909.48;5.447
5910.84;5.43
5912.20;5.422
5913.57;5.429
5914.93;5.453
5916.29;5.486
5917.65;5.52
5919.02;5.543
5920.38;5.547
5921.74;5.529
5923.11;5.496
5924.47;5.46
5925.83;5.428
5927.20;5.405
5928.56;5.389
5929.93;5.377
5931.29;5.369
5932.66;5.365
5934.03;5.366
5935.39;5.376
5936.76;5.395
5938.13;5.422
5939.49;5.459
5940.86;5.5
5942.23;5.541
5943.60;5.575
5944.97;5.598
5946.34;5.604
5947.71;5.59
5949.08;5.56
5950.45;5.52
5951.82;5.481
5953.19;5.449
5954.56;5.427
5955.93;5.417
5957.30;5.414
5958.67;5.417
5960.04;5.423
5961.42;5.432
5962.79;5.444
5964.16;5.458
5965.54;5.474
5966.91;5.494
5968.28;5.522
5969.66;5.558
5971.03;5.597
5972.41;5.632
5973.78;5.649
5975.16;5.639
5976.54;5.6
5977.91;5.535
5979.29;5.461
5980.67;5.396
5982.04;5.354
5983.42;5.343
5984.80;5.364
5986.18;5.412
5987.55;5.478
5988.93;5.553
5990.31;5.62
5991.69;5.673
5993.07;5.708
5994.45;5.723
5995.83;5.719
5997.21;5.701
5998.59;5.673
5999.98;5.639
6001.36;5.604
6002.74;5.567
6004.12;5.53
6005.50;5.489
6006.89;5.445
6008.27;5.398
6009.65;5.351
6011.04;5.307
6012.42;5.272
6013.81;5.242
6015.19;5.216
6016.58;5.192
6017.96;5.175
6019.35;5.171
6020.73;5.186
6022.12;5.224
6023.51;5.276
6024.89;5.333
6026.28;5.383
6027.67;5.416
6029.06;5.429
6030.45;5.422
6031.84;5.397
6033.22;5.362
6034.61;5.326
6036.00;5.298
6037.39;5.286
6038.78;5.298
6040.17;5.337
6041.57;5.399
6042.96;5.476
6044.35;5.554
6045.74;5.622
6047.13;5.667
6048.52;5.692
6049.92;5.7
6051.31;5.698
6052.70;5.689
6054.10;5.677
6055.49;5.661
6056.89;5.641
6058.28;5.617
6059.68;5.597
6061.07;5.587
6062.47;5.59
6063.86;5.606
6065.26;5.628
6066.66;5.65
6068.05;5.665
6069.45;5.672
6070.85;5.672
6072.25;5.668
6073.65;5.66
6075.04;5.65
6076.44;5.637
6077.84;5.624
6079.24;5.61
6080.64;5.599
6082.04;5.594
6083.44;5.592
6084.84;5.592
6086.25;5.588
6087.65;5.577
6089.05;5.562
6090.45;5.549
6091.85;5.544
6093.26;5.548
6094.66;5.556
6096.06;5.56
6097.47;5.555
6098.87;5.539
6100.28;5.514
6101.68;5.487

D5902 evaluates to 1.7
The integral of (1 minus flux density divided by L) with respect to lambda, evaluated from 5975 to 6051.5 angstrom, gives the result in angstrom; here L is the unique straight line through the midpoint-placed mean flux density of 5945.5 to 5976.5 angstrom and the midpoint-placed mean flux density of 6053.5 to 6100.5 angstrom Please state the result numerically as 1.4 angstrom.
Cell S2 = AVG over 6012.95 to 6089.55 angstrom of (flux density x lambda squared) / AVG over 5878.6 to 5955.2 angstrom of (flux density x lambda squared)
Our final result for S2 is 1.08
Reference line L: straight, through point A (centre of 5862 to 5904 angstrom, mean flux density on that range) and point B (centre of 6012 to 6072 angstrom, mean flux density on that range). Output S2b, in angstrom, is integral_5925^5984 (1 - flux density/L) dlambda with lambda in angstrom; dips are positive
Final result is -1.4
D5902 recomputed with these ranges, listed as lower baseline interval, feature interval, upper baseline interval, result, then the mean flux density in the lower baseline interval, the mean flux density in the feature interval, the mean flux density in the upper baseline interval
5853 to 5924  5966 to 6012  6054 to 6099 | -0.5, 5.34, 5.54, 5.61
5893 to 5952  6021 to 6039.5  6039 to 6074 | 0.8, 5.4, 5.34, 5.61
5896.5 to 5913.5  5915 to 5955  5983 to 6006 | -0.4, 5.35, 5.47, 5.58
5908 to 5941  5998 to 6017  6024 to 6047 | 0.0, 5.44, 5.42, 5.4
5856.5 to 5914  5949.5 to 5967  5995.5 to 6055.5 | -0.2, 5.3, 5.45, 5.44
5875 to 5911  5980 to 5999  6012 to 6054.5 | -0.8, 5.19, 5.55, 5.4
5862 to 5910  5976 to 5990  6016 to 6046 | -0.4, 5.28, 5.46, 5.34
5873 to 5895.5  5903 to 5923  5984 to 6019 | -1.0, 5.14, 5.47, 5.48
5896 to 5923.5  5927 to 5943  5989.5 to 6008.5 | 0.1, 5.4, 5.41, 5.61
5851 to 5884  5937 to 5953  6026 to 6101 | -0.1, 5.45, 5.52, 5.56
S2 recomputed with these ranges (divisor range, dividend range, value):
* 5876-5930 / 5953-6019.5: 1.07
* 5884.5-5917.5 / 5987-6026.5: 1.09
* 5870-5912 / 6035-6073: 1.12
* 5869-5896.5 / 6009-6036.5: 1.07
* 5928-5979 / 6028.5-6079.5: 1.05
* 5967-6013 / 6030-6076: 1.03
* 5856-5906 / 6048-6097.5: 1.13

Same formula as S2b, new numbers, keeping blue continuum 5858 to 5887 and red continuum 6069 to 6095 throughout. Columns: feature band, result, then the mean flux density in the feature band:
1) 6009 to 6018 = 0.5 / 5.25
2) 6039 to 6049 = 0.1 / 5.52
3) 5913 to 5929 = 0.0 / 5.48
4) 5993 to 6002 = -0.2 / 5.68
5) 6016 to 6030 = 0.7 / 5.28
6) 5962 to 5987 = 0.1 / 5.5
